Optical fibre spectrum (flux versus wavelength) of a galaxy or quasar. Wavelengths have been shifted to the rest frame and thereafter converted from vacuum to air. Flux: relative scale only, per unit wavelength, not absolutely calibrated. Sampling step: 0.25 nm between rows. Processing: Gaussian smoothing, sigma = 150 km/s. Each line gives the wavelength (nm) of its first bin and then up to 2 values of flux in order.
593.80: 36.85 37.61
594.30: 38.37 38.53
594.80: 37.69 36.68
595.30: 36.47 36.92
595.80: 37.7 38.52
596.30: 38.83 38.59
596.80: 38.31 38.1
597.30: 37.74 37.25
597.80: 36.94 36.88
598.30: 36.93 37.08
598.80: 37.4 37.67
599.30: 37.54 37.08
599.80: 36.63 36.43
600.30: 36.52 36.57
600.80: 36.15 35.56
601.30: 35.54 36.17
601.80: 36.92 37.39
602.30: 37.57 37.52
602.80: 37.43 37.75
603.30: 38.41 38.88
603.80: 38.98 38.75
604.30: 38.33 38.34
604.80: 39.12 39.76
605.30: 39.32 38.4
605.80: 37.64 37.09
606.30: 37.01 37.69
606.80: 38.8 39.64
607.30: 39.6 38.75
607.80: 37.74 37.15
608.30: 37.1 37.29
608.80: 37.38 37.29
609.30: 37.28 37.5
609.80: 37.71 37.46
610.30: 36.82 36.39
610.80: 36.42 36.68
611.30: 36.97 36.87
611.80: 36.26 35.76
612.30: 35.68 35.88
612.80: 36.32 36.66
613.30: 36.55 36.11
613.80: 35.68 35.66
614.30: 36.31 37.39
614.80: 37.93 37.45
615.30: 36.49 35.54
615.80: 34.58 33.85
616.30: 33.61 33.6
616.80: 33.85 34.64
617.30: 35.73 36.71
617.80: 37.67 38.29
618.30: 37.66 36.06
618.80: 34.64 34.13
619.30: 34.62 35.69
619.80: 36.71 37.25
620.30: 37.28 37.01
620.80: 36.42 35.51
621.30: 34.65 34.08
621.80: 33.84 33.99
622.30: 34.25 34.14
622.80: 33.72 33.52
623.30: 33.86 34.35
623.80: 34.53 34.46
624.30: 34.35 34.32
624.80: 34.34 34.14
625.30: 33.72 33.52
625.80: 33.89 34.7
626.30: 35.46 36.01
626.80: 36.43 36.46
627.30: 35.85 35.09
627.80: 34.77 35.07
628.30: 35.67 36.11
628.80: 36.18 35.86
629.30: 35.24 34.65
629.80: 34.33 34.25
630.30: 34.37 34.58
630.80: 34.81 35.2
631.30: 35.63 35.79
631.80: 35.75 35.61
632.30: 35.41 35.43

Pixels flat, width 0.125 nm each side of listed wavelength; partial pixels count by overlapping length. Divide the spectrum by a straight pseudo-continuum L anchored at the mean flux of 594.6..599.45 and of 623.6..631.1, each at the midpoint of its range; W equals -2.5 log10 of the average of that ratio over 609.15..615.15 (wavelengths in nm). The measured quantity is -0.01 mag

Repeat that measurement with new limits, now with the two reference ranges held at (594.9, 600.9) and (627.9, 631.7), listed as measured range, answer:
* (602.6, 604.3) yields -0.04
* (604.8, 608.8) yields -0.04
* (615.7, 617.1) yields 0.06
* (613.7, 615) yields -0.01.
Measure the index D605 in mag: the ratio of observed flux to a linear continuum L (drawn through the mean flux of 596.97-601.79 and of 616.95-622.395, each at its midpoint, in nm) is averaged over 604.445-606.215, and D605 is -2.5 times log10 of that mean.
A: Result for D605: -0.06 mag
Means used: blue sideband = 36.8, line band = 38.5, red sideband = 35.8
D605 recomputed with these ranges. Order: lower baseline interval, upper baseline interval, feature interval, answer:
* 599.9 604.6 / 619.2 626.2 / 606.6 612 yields -0.03 mag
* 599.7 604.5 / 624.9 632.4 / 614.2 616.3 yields 0.01 mag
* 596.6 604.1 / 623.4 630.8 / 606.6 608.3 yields -0.05 mag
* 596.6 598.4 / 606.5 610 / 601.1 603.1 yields 0.02 mag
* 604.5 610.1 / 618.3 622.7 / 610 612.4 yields 0.02 mag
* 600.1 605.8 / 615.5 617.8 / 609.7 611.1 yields -0.02 mag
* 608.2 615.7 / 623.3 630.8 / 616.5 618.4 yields 0.00 mag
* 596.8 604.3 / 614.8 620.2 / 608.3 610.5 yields -0.02 mag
